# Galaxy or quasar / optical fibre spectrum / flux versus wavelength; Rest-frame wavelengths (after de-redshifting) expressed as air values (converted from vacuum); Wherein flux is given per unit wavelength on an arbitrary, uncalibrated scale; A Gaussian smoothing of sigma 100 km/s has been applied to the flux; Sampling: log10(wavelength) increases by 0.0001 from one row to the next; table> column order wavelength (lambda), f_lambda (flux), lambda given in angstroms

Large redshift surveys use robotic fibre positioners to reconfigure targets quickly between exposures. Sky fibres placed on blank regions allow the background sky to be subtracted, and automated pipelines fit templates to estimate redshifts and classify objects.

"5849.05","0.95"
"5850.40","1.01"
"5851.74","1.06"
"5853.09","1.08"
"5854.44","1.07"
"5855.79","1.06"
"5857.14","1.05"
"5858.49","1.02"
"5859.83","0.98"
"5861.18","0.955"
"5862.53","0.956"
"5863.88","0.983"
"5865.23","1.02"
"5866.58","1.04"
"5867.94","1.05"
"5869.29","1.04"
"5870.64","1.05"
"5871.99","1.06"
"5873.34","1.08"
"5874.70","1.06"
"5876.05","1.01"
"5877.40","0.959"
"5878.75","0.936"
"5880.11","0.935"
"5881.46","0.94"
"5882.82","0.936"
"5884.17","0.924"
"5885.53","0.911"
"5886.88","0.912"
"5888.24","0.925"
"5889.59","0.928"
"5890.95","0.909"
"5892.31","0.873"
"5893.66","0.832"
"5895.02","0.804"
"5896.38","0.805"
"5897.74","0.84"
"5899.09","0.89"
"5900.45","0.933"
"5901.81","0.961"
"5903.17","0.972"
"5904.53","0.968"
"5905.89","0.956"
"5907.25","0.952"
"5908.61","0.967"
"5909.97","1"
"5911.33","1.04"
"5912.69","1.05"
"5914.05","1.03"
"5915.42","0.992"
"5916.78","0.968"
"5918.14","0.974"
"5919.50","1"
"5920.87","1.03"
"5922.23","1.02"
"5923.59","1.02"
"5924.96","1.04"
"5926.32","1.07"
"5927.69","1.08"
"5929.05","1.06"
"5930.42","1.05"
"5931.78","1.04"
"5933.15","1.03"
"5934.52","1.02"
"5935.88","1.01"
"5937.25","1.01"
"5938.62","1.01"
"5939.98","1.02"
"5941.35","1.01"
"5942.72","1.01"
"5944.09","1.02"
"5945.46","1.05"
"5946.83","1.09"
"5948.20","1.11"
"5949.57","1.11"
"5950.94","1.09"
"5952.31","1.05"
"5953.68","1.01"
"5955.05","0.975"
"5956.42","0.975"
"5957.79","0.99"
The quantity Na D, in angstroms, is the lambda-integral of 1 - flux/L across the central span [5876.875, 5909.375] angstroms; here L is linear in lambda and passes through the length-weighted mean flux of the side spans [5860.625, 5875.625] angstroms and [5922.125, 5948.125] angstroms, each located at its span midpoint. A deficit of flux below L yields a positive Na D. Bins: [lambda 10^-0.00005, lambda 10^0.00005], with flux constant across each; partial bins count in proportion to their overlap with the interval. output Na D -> 3.63 angstroms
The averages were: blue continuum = 1.03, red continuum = 1.04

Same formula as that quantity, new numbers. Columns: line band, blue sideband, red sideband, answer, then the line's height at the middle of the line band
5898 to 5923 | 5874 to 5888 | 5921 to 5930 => 0.8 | 1.01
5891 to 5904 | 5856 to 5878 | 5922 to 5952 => 1.9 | 1.03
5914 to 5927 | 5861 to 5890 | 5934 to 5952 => 0.1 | 1.02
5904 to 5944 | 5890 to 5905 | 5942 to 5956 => -1.8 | 0.972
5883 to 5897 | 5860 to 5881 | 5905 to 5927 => 1.7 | 1.01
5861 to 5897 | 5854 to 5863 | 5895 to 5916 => 1.1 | 0.986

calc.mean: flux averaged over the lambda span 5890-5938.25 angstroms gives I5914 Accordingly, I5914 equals 0.977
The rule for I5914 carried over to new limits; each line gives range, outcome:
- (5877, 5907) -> 0.911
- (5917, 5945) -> 1.03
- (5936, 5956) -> 1.04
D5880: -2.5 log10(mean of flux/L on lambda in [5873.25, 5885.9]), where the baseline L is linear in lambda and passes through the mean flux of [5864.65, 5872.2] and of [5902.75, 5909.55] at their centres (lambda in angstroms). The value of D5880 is 0.06 mag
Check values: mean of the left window 1.04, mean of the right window 0.964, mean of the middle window 0.965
